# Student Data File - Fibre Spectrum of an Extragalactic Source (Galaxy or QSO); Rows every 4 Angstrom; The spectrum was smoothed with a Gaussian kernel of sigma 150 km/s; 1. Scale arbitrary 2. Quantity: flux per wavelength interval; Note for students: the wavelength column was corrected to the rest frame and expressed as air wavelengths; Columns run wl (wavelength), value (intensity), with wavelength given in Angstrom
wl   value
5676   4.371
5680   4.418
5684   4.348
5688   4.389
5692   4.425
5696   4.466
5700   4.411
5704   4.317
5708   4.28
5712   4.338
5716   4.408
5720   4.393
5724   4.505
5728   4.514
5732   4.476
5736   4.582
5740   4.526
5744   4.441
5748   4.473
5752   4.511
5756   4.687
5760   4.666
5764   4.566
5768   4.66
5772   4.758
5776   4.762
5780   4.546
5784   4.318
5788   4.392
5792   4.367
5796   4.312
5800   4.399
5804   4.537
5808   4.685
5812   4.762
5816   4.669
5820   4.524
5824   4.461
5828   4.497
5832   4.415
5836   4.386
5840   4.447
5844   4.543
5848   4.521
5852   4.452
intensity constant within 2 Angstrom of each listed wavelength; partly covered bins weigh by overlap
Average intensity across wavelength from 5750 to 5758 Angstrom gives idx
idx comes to 4.6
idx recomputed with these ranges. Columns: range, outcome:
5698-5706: 4.36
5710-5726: 4.41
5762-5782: 4.66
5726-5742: 4.52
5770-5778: 4.76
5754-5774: 4.67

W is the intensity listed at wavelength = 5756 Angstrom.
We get 4.687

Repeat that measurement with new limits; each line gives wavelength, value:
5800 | 4.399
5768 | 4.66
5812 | 4.762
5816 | 4.669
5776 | 4.762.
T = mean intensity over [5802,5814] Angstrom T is 4.66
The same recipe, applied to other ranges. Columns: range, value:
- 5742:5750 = 4.46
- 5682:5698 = 4.41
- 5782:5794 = 4.36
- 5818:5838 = 4.46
